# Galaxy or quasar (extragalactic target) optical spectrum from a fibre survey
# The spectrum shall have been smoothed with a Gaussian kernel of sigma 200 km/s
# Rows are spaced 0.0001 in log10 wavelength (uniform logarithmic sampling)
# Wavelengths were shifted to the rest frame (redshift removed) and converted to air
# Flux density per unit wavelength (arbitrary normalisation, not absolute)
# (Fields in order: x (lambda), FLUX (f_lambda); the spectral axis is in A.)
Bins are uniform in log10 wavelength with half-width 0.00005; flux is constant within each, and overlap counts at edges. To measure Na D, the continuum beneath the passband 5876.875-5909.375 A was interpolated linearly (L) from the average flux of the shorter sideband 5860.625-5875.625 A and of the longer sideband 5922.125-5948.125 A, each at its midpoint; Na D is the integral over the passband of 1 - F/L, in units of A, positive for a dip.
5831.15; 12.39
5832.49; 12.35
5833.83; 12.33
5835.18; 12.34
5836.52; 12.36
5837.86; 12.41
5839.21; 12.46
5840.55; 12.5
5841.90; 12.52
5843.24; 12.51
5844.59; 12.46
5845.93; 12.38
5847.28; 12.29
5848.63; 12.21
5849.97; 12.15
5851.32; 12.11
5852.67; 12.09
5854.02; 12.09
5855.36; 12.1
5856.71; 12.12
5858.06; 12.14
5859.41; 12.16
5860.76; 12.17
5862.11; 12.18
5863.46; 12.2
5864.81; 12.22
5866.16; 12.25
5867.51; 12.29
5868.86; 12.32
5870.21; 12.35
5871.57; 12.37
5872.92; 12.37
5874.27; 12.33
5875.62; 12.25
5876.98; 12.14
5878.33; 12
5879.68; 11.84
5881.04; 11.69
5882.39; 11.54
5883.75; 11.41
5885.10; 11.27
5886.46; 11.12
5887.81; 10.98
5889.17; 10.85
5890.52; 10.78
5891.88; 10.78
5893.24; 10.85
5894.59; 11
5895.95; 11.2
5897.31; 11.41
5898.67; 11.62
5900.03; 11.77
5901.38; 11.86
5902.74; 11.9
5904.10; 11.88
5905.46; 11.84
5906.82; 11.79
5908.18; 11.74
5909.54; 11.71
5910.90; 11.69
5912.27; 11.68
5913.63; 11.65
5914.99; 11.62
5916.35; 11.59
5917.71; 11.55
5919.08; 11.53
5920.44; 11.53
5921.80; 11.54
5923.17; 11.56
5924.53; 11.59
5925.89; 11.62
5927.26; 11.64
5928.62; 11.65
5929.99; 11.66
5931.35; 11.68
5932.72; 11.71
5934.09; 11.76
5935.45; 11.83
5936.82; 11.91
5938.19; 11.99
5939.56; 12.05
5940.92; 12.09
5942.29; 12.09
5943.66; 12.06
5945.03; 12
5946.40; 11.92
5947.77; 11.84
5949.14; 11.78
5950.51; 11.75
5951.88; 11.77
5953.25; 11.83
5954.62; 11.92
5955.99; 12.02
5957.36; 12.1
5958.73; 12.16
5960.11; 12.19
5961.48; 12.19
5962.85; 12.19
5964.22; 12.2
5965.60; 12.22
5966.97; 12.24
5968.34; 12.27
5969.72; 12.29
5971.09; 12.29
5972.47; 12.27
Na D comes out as 1.7 A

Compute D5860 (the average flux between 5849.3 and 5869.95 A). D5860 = 12.2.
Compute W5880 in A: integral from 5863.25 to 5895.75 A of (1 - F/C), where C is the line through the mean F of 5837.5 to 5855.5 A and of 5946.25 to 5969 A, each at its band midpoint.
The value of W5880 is 1.4 A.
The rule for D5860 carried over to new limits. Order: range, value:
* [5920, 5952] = 11.8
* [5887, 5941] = 11.6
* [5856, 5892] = 11.9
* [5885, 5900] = 11.1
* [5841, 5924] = 11.8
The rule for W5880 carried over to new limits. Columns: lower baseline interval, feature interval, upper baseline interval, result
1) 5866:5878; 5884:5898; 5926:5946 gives 1.3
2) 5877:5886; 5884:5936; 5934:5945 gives 1.3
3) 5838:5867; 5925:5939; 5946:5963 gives 0.3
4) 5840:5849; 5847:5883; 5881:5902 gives -0.8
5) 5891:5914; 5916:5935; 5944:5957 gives 0.1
